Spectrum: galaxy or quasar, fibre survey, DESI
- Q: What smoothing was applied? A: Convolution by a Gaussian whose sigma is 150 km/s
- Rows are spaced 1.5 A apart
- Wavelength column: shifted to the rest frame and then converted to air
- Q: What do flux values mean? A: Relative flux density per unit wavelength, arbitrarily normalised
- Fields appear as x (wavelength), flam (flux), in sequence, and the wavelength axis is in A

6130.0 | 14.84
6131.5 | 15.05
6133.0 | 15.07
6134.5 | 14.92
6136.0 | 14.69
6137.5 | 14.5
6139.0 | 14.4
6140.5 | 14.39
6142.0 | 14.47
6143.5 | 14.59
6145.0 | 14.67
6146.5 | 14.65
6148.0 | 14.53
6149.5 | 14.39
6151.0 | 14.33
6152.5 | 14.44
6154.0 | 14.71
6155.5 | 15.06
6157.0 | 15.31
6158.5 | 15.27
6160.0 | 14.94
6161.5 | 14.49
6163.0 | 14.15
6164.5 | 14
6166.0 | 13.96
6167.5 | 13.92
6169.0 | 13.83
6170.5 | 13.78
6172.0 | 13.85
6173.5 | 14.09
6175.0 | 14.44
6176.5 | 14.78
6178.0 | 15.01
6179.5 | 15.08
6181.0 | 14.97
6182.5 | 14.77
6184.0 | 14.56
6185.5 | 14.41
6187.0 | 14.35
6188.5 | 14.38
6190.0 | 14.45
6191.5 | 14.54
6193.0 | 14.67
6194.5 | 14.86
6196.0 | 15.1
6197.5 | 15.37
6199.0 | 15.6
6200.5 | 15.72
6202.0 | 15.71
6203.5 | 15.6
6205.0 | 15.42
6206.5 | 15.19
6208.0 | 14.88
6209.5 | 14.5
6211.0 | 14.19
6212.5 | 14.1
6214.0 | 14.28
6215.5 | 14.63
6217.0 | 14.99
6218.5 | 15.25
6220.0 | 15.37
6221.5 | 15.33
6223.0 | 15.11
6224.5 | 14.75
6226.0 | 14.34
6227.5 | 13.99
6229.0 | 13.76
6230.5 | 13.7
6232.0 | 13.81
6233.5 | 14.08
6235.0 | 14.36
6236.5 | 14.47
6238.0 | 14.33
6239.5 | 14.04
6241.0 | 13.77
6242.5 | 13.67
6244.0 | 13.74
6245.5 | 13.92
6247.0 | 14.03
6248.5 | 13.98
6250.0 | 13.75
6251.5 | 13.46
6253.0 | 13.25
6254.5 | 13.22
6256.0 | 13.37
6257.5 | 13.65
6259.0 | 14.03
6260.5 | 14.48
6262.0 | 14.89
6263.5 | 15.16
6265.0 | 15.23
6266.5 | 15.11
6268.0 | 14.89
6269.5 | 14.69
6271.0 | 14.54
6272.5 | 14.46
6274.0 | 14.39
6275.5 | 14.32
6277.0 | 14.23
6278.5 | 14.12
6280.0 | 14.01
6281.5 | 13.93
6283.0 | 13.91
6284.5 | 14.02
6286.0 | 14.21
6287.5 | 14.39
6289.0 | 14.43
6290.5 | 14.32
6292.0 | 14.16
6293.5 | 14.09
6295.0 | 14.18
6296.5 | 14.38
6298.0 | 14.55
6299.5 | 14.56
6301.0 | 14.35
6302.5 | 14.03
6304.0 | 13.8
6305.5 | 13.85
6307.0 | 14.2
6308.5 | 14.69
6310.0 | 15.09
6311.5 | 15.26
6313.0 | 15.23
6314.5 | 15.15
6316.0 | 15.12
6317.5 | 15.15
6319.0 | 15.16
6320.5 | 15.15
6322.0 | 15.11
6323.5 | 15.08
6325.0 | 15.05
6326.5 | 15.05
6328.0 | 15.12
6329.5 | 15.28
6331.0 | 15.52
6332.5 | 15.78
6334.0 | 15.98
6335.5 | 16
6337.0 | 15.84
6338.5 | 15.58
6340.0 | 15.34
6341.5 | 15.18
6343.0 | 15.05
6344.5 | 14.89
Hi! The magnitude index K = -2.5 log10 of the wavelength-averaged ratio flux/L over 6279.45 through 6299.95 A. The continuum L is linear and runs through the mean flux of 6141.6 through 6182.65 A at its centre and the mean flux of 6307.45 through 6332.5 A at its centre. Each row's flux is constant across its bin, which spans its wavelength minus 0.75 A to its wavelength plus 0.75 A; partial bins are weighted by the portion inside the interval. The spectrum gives 0.06 mag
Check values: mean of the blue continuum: 14.5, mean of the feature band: 14.2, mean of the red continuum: 15.1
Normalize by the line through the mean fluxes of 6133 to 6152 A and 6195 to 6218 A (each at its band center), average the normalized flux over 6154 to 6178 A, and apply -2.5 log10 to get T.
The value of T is 0.02 mag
